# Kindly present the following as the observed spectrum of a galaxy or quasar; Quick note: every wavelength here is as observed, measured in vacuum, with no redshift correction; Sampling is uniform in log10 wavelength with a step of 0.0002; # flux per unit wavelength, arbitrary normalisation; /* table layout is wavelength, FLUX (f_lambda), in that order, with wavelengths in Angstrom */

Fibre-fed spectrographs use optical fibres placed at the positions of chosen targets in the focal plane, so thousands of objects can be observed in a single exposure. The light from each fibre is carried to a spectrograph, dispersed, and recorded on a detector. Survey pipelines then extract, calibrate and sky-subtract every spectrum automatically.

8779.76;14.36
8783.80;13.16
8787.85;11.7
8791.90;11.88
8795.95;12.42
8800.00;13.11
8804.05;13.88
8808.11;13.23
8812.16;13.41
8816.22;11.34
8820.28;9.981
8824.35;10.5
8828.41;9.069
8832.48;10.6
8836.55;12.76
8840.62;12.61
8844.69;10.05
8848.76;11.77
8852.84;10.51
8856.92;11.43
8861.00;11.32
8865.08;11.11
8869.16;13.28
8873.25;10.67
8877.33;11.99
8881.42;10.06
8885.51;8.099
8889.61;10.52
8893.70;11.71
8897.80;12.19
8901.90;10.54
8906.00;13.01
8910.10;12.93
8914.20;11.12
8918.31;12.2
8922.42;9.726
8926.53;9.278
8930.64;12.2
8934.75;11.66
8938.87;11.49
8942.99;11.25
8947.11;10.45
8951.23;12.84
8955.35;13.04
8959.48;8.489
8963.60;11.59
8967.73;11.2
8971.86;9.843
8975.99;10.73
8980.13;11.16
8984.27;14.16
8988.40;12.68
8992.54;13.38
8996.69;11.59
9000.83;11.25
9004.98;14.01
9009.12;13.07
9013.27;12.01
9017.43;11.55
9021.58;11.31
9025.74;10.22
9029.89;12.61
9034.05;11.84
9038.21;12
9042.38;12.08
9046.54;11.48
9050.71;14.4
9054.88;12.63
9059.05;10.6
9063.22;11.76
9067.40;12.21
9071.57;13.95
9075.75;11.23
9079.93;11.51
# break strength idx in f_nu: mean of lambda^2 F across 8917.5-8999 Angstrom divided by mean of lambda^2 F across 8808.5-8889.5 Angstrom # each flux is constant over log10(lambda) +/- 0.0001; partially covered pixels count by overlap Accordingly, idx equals 1.06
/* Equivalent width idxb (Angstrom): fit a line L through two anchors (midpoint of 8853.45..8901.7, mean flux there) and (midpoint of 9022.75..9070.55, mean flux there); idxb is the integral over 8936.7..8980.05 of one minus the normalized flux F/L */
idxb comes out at 1.6 Angstrom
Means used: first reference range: 11.1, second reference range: 12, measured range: 11.1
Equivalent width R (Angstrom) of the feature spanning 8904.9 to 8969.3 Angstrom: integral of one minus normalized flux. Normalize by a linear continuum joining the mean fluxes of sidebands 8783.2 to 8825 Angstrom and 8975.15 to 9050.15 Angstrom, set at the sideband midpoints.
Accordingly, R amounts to 4.21 Angstrom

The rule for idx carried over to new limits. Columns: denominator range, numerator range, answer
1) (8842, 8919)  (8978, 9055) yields 1.12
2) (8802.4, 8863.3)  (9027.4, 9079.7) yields 1.12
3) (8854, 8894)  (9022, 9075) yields 1.15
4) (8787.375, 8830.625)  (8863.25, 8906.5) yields 0.95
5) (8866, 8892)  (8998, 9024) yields 1.16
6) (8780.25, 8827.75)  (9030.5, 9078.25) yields 1.06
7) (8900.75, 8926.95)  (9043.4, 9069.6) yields 1.10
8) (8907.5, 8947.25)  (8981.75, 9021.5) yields 1.13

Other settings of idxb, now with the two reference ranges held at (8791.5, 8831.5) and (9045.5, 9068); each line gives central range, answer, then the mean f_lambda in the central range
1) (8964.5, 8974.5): 1.2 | 10.7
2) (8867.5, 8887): 1.8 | 10.8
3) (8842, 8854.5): 1.1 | 10.9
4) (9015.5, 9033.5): 1.0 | 11.5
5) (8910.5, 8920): 0.1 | 11.9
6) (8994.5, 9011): -0.5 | 12.5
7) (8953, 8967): 1.1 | 11.1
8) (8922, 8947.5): 2.3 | 11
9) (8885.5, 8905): 1.6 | 11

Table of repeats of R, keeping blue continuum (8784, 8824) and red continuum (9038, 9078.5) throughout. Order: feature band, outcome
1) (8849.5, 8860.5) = 1.0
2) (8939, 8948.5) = 1.0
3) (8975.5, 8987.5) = 0.0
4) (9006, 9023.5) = 0.2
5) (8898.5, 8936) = 2.5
